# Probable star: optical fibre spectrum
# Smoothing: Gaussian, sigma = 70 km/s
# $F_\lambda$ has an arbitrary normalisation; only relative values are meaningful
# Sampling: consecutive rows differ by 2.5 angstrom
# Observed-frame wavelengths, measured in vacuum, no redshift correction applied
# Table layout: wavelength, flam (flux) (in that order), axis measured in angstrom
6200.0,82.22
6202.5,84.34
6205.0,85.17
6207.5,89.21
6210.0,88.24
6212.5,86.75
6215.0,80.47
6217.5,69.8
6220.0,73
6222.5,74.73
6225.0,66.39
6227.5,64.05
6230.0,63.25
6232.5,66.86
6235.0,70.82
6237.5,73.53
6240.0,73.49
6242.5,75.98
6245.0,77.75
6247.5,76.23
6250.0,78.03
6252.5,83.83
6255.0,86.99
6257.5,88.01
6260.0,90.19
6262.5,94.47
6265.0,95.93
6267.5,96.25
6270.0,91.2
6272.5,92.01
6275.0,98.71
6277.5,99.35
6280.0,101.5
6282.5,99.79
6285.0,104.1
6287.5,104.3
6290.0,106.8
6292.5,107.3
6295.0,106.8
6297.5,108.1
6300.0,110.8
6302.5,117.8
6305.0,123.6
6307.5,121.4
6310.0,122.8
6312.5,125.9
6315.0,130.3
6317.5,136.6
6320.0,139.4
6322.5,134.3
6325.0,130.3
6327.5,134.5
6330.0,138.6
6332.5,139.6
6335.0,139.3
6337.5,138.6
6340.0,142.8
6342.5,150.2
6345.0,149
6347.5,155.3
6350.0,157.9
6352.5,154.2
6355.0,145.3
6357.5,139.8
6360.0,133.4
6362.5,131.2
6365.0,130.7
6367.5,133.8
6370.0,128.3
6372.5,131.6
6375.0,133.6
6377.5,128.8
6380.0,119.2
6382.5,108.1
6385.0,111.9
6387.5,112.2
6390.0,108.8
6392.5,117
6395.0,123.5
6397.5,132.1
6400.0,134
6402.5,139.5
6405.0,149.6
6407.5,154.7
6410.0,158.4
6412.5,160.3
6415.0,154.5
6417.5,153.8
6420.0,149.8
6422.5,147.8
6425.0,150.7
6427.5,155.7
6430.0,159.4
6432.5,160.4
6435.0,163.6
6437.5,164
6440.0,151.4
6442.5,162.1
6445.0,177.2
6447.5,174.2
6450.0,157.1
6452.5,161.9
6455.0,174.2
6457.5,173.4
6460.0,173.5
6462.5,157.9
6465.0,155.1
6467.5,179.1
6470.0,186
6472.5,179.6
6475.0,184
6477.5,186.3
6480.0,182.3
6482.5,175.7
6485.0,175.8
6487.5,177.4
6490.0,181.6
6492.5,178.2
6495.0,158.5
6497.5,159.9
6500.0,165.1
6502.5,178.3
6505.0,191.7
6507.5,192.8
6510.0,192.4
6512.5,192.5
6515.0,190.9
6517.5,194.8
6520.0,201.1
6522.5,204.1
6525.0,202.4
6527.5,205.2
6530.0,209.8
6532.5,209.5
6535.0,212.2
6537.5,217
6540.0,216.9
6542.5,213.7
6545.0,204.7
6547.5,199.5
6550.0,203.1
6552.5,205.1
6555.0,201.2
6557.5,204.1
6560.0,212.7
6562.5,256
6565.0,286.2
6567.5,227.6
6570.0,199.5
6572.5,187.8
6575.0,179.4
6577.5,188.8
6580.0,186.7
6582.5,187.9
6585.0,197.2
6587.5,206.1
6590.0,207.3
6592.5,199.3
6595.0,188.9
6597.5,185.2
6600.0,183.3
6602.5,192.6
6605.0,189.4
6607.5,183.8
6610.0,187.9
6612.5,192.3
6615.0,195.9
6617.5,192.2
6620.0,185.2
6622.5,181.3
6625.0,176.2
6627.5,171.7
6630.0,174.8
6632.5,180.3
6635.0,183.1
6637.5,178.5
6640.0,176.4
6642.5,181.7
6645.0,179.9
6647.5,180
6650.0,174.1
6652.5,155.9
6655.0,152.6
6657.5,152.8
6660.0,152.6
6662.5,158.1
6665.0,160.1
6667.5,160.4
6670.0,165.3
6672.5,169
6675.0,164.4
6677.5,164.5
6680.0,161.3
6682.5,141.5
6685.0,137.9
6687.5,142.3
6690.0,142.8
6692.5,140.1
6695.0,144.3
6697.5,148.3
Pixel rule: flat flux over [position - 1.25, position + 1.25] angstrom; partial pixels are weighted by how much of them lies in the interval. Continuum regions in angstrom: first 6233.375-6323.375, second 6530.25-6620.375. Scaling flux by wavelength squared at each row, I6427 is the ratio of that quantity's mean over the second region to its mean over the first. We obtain 2.20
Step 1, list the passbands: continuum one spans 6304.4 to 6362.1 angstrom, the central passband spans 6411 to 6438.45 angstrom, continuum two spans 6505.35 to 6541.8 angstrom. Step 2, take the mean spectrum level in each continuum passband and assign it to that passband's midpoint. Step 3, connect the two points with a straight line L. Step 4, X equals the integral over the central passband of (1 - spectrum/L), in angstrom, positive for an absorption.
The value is 2.1 angstrom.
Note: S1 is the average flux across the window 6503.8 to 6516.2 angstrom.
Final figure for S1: 192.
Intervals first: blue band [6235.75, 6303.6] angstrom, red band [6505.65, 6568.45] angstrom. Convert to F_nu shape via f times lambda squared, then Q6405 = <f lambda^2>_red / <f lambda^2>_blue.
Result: 2.43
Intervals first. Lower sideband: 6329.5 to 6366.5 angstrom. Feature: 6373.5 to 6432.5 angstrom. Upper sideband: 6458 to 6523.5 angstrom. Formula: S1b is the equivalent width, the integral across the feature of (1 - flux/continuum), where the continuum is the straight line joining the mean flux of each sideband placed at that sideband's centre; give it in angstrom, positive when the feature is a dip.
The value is 7.4 angstrom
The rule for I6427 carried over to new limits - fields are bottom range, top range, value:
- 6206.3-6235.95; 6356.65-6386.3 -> 1.79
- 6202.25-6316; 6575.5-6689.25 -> 2.15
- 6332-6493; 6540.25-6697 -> 1.28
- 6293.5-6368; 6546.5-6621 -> 1.62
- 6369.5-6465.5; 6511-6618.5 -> 1.44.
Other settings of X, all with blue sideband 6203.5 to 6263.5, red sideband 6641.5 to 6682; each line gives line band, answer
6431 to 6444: -4.54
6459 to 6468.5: -3.17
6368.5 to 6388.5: -2.77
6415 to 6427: -3.68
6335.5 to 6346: -4.74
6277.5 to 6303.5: -4.82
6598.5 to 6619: -4.83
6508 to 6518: -4.34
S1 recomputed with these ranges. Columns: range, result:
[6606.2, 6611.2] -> 186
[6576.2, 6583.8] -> 188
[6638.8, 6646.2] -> 179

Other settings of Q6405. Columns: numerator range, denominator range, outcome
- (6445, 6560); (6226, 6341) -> 1.93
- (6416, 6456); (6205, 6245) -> 2.29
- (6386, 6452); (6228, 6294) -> 1.78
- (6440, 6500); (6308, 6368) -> 1.29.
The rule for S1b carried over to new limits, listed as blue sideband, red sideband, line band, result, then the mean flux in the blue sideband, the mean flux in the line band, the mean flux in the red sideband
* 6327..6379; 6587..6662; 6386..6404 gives 2.7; 140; 124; 181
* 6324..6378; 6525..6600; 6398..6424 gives 1.5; 140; 150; 206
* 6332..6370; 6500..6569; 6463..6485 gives 1.0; 142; 178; 208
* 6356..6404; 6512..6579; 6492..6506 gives 1.1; 126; 171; 208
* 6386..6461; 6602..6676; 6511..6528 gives -3.8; 152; 198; 175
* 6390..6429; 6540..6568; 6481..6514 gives 2.0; 144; 179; 219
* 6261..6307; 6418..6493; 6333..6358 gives -4.0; 103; 147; 168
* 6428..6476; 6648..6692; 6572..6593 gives -4.2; 168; 193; 156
